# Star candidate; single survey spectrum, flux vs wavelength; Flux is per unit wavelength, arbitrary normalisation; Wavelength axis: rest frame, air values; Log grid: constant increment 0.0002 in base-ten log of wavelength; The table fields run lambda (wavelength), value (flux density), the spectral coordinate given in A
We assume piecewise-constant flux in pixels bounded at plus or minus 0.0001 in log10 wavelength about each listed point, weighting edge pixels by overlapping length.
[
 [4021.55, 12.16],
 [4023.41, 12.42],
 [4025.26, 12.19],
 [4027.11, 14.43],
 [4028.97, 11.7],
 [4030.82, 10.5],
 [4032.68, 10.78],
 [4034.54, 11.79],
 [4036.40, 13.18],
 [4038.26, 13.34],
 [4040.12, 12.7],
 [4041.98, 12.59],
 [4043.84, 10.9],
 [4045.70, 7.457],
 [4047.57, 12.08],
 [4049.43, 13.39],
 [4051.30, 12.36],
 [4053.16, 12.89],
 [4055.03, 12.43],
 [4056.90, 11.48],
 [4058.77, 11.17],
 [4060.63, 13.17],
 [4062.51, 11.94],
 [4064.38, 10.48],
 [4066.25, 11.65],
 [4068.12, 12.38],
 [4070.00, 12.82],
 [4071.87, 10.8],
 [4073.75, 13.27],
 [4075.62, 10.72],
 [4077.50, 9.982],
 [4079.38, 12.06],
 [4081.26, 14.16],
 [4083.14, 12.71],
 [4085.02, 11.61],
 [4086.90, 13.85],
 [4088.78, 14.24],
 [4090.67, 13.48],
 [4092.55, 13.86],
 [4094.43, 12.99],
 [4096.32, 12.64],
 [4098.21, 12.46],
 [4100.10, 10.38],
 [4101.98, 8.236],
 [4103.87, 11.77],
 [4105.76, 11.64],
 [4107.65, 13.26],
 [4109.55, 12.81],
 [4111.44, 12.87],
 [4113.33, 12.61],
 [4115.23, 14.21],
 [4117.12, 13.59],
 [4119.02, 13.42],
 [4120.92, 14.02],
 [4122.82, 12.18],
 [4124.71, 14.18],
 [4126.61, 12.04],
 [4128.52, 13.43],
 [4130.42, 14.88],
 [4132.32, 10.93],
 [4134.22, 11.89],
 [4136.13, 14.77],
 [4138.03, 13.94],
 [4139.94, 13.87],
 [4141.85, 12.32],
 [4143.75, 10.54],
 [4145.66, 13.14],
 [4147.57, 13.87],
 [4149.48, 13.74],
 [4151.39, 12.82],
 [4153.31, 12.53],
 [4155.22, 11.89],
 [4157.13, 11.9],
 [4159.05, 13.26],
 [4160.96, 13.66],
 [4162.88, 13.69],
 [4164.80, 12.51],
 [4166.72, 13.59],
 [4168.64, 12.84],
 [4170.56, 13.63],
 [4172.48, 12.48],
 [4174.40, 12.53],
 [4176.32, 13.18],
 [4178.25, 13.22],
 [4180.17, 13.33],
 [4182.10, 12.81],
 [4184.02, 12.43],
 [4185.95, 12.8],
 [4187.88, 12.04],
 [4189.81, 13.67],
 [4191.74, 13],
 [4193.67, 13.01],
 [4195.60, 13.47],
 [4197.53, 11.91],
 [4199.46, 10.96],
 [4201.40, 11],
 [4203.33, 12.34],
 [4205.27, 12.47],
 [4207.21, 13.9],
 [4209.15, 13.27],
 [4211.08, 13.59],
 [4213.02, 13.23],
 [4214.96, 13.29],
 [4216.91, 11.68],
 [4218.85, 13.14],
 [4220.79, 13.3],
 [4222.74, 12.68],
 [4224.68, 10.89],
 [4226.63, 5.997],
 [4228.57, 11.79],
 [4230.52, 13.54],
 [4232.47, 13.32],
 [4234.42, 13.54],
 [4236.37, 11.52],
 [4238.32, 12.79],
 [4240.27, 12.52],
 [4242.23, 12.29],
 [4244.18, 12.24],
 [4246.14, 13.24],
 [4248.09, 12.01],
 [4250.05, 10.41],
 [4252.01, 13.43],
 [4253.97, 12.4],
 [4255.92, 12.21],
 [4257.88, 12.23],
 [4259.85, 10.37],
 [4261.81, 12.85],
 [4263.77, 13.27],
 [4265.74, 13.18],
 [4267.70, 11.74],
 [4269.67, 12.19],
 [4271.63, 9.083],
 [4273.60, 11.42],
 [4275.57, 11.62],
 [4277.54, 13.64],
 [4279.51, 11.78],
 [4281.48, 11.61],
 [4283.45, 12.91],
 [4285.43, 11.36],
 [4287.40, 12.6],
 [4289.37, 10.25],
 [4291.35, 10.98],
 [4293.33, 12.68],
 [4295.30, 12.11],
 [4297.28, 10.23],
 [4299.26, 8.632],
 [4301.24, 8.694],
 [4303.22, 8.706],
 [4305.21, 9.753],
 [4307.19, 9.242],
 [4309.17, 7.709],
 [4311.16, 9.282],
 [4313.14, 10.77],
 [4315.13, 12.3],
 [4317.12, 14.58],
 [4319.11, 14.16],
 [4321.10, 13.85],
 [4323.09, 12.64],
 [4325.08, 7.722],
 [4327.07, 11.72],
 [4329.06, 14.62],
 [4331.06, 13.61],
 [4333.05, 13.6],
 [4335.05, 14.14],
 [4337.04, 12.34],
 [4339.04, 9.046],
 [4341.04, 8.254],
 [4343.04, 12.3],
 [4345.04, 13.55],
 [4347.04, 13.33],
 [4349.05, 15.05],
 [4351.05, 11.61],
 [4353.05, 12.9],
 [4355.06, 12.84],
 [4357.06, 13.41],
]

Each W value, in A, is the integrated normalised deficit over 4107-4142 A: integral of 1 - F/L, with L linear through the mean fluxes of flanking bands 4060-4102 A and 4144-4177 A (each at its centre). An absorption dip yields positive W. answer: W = -1.7 A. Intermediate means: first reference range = 12.2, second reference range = 13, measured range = 13.2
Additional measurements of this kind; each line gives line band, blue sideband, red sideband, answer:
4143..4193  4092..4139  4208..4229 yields -1.93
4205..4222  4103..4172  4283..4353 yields -0.99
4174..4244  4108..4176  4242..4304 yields -1.03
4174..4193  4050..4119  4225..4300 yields -1.35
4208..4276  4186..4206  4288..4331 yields -1.88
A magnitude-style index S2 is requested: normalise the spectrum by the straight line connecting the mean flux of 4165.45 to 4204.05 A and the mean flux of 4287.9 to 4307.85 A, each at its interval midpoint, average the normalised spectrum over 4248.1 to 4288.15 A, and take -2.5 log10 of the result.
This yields -0.11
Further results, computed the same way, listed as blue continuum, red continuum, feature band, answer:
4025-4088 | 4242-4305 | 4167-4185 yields -0.10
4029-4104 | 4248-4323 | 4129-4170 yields -0.10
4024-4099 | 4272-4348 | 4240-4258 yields -0.06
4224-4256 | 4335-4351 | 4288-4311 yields 0.21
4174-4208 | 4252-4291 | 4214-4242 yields 0.02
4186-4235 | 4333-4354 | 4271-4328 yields 0.12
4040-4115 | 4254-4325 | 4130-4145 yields -0.08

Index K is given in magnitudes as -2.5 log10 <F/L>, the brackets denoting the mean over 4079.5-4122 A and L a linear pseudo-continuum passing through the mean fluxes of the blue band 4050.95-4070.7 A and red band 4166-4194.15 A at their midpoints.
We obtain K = -0.03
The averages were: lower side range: 12.1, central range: 12.7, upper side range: 13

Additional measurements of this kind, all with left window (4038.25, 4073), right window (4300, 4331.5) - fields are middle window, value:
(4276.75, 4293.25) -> -0.06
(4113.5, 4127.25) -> -0.15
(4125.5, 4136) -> -0.10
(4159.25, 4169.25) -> -0.15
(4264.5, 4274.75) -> -0.03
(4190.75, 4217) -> -0.11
